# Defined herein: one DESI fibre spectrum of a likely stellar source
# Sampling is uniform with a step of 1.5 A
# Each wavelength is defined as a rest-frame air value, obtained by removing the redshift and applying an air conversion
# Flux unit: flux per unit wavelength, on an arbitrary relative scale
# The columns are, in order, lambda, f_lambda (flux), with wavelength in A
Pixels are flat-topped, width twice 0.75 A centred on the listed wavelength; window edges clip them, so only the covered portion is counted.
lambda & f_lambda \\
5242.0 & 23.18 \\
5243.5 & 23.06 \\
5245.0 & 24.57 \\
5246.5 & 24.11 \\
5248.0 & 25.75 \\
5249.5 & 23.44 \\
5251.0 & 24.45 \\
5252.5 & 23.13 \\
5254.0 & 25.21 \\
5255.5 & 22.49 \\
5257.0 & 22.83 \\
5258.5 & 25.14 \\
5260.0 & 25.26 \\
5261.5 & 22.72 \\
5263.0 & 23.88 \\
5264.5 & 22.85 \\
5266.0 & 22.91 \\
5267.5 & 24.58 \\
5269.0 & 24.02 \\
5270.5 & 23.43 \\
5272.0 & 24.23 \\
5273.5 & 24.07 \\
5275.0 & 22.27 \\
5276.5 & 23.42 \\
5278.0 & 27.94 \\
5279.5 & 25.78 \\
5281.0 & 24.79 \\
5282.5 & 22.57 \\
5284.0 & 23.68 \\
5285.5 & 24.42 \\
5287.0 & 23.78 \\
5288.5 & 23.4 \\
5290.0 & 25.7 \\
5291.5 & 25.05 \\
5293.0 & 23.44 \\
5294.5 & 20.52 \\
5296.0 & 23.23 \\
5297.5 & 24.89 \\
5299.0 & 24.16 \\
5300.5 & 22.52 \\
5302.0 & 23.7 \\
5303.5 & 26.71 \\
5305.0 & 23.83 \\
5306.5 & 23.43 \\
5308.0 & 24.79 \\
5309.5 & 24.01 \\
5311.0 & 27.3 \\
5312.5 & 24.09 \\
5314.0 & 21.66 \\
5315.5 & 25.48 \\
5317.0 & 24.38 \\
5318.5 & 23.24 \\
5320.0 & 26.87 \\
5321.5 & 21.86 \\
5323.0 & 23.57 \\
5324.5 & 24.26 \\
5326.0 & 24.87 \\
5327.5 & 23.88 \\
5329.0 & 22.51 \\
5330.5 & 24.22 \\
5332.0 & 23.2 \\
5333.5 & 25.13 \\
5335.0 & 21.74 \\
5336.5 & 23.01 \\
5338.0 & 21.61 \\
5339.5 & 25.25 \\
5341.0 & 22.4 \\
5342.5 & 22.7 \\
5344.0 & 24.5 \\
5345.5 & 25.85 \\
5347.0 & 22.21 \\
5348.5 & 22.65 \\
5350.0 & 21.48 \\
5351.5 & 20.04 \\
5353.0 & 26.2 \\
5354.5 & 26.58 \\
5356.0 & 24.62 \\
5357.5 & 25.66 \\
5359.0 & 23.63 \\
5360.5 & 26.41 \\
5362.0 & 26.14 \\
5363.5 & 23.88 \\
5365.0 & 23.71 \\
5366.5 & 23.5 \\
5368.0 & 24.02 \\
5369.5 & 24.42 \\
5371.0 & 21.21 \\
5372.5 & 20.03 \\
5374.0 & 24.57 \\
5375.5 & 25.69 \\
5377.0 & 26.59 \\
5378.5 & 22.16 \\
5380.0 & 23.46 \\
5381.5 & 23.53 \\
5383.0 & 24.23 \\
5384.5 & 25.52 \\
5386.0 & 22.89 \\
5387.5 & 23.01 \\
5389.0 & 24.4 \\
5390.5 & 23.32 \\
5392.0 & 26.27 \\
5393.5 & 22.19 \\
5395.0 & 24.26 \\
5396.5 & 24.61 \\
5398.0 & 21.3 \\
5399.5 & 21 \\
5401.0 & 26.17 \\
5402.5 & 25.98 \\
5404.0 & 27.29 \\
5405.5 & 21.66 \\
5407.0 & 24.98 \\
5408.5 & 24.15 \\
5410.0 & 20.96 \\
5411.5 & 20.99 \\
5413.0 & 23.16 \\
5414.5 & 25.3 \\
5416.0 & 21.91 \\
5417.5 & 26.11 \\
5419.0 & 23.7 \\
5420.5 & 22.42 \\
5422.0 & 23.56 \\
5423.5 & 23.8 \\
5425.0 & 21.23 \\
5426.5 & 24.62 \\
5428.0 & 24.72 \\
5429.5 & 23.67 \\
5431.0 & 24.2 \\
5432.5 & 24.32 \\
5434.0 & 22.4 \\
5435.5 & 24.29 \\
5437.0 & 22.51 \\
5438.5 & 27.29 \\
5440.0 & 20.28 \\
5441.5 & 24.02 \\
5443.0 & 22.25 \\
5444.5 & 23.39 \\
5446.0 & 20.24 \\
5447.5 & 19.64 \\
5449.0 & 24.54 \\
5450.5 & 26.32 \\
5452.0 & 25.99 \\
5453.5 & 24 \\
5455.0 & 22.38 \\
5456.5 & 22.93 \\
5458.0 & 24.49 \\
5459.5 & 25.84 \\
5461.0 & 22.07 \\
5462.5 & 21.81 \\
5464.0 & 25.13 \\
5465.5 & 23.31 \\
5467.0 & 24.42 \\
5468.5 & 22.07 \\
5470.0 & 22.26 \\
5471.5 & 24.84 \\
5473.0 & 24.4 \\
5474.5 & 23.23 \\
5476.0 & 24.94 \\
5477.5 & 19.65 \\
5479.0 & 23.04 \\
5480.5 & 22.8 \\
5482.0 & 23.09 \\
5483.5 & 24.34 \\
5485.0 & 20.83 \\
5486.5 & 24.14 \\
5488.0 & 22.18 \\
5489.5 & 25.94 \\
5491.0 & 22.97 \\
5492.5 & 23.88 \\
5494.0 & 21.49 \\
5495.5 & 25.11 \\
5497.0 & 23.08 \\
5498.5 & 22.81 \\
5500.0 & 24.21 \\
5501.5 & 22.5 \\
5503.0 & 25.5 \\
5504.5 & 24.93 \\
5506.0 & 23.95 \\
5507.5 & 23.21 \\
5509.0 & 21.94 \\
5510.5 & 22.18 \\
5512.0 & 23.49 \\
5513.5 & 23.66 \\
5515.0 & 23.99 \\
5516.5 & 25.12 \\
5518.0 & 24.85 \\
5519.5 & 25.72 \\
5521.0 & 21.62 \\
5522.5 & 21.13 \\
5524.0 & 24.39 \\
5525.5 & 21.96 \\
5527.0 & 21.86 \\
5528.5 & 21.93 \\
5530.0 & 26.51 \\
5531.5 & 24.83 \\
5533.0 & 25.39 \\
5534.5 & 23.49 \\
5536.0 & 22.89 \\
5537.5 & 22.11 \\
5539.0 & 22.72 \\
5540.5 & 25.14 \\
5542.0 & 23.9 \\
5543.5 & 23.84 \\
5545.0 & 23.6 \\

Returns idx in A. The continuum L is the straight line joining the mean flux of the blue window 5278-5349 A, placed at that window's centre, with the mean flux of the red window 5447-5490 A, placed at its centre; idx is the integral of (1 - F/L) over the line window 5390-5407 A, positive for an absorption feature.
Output -0.3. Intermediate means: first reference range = 23.9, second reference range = 23.5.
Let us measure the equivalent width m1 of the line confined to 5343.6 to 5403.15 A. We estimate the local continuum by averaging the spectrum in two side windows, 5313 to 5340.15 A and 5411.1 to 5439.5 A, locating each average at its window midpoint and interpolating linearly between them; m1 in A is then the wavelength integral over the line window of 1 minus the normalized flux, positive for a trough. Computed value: -0.60 A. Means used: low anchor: 23.7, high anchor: 23.7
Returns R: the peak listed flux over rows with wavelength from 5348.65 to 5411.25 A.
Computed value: 27.29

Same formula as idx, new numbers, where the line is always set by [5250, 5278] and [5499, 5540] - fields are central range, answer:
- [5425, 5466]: 0.18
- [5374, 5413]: -0.28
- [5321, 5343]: 0.36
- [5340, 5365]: -0.34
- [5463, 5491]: 0.31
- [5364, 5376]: 0.18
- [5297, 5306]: -0.18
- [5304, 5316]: -0.29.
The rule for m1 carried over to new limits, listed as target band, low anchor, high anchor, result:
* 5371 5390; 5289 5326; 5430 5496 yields 0.04 A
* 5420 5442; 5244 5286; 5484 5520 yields 0.19 A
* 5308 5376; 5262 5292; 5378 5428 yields 0.03 A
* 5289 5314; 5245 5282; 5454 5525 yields -0.13 A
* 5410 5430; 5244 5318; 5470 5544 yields 0.28 A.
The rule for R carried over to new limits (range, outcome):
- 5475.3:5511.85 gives 25.94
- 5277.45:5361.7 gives 27.94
